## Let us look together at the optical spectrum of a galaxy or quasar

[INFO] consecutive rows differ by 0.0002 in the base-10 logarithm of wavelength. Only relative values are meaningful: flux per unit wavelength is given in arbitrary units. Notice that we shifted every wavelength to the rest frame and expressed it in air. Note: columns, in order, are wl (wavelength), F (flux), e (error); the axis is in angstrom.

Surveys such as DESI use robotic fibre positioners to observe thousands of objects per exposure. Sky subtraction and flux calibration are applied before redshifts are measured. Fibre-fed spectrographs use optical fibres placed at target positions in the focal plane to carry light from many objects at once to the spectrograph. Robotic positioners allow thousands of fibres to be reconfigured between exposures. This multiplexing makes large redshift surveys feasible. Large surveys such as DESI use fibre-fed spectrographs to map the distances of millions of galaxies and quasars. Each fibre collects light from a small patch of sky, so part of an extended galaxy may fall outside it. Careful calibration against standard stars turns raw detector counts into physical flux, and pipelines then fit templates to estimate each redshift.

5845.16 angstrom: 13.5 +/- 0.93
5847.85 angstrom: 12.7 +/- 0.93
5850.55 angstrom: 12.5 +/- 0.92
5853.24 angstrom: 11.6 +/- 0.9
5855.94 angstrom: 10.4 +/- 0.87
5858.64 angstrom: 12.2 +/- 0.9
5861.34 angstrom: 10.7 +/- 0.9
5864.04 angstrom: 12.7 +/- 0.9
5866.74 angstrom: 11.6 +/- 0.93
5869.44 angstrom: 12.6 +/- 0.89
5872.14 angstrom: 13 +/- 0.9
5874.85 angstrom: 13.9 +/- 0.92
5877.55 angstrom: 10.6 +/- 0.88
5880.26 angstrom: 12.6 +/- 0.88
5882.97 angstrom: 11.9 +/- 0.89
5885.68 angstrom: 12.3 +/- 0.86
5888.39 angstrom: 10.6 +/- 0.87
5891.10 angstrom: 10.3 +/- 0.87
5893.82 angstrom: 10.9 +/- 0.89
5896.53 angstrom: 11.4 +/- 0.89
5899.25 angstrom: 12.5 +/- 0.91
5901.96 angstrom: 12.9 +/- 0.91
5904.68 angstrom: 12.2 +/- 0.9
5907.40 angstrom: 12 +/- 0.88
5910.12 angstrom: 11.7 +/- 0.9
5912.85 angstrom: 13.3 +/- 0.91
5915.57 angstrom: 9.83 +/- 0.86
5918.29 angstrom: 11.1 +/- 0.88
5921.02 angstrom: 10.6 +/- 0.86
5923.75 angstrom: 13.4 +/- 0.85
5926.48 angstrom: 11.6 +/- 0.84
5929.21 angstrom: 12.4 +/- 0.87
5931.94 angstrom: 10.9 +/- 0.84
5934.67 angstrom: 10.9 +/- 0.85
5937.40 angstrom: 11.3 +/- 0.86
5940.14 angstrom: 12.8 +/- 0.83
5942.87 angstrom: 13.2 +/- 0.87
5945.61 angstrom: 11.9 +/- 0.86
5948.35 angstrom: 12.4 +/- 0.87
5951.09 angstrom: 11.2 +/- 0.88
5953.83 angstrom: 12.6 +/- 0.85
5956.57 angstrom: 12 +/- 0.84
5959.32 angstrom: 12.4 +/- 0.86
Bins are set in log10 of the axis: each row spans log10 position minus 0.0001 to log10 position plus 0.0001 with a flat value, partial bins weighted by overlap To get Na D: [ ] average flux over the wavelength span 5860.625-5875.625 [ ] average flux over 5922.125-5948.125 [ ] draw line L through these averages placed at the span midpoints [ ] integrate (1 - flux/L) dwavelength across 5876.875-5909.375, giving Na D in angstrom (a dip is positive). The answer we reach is 1.5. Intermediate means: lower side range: 12.4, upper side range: 12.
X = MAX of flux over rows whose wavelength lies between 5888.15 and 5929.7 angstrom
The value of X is 13.4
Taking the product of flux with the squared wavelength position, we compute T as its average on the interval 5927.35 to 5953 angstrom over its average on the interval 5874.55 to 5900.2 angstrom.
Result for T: 1.04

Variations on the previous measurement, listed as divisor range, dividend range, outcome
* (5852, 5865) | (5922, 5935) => 1.06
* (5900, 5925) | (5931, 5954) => 1.01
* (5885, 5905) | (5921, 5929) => 1.06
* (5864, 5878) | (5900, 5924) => 0.96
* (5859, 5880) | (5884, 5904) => 0.96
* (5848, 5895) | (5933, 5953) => 1.04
